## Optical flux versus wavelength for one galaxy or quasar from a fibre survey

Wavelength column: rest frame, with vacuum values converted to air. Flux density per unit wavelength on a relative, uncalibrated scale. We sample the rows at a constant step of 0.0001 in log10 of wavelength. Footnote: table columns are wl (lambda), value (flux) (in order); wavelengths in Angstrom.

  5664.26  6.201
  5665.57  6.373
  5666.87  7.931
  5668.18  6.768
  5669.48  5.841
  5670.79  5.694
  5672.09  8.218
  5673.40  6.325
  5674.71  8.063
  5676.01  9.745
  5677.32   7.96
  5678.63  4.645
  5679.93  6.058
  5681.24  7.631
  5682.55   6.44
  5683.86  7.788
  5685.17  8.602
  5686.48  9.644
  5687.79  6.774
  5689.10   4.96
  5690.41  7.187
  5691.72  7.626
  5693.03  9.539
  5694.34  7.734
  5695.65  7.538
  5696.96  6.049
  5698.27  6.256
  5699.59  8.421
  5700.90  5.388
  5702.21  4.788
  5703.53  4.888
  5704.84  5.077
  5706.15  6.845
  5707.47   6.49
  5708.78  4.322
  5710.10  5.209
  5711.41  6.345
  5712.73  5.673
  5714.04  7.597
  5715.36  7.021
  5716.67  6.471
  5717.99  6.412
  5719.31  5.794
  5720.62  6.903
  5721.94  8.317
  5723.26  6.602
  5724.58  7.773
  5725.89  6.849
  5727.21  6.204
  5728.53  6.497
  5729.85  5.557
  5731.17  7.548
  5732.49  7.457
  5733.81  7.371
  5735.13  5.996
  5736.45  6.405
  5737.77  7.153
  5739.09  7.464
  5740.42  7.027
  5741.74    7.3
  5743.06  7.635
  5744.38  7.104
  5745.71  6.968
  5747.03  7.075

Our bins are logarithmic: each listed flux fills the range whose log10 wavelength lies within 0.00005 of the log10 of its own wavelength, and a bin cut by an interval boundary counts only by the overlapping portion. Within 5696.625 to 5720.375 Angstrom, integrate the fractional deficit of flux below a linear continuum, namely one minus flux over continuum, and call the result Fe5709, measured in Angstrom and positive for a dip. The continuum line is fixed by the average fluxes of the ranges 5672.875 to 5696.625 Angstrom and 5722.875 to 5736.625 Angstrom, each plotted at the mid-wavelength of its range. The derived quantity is 3.4 Angstrom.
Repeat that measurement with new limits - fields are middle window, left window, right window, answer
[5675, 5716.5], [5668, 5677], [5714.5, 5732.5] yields 1.7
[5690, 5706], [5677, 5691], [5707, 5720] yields -0.2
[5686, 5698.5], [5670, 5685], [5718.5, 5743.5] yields -0.4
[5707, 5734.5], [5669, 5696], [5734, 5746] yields 2.1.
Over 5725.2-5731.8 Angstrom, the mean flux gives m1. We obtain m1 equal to 6.54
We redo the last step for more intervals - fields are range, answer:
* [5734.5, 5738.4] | 6.52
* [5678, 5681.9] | 6.13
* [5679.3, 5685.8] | 7.3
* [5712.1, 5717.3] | 6.71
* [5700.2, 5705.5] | 5.07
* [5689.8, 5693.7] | 8.13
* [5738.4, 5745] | 7.31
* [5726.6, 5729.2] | 6.35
